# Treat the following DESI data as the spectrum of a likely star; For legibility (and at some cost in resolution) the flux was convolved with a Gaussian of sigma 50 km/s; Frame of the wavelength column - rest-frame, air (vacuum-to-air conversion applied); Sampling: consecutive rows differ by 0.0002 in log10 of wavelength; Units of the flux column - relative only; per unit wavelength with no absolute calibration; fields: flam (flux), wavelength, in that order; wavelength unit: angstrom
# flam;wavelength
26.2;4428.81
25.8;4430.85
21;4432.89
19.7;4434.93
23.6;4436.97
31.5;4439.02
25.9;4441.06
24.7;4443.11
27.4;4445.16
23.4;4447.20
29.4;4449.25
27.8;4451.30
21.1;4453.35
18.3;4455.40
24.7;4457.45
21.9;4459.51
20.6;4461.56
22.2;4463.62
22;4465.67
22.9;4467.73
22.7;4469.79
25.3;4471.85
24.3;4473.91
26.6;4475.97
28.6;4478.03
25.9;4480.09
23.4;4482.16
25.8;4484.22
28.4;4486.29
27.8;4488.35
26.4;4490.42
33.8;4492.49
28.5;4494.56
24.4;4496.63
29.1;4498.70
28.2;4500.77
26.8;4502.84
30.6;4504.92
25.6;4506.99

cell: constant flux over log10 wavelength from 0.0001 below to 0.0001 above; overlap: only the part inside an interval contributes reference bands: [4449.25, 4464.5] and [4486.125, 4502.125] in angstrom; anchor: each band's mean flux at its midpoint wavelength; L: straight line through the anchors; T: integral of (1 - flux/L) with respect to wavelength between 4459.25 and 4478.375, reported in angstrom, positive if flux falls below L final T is 0.8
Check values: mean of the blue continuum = 22.8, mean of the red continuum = 28.3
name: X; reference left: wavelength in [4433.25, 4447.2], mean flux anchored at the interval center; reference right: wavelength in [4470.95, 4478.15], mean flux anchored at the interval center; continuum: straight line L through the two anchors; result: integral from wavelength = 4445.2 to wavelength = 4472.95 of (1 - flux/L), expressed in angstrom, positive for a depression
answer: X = 2.3 angstrom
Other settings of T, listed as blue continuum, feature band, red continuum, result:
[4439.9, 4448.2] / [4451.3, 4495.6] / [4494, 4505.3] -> 3.0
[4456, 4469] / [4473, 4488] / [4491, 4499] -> -0.2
